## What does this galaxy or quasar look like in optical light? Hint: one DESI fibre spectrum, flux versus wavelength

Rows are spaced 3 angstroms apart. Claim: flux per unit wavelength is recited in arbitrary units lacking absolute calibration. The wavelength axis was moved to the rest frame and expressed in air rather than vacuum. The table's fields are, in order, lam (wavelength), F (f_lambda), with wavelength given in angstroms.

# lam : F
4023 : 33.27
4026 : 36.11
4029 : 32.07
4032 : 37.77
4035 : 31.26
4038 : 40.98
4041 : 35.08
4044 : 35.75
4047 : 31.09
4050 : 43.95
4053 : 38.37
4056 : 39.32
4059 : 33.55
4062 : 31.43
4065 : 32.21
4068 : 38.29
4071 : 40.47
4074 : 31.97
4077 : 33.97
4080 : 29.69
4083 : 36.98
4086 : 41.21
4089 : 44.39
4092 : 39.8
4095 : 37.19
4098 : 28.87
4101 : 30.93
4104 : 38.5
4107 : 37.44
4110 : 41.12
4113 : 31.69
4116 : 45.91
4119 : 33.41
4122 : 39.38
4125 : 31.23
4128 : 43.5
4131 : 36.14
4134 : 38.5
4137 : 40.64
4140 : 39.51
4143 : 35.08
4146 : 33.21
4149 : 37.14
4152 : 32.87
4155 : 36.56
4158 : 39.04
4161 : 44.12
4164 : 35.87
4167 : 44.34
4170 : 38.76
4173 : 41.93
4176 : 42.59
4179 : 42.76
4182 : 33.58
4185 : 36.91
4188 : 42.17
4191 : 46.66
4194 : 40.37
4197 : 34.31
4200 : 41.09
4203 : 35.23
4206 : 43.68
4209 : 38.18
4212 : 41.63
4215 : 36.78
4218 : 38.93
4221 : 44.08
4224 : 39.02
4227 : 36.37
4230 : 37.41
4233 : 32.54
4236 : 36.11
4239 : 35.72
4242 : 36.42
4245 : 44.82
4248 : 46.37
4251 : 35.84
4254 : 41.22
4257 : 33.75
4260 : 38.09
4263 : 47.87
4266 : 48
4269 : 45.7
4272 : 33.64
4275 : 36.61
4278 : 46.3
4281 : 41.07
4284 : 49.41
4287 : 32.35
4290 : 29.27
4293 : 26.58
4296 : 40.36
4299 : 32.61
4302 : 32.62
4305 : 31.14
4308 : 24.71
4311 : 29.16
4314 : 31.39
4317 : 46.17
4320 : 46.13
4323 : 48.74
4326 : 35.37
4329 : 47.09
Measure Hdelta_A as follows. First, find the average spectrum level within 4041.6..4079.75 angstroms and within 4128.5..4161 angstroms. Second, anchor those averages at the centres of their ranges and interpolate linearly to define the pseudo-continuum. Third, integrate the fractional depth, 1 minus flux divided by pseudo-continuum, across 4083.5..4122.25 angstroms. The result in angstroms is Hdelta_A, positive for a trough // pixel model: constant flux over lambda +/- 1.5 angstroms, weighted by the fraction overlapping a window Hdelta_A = -1.1 angstroms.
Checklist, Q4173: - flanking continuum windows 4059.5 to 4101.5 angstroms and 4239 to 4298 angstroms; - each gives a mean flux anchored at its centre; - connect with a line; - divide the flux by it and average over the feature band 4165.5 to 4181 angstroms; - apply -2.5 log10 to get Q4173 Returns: -0.12 mag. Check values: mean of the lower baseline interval 35.6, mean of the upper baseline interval 39.5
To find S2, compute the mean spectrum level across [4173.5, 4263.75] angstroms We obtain 39.3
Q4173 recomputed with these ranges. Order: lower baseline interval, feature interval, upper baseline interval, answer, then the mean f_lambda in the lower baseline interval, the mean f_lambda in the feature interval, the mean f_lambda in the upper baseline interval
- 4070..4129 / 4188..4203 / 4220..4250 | -0.06 mag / 36.8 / 40.2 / 38.7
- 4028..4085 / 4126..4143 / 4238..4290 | -0.05 mag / 35.6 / 39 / 40.5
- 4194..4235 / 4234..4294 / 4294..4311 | -0.13 mag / 38.4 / 39.3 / 31.8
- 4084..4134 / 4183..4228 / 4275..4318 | -0.10 mag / 37.6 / 39.7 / 35.1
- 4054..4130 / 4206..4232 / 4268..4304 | -0.07 mag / 36.5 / 39.2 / 37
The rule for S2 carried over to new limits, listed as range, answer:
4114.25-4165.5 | 37.7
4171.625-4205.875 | 39.9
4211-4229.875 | 39.3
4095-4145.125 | 36.9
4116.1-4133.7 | 37.6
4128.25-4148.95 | 37.6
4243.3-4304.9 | 38.9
